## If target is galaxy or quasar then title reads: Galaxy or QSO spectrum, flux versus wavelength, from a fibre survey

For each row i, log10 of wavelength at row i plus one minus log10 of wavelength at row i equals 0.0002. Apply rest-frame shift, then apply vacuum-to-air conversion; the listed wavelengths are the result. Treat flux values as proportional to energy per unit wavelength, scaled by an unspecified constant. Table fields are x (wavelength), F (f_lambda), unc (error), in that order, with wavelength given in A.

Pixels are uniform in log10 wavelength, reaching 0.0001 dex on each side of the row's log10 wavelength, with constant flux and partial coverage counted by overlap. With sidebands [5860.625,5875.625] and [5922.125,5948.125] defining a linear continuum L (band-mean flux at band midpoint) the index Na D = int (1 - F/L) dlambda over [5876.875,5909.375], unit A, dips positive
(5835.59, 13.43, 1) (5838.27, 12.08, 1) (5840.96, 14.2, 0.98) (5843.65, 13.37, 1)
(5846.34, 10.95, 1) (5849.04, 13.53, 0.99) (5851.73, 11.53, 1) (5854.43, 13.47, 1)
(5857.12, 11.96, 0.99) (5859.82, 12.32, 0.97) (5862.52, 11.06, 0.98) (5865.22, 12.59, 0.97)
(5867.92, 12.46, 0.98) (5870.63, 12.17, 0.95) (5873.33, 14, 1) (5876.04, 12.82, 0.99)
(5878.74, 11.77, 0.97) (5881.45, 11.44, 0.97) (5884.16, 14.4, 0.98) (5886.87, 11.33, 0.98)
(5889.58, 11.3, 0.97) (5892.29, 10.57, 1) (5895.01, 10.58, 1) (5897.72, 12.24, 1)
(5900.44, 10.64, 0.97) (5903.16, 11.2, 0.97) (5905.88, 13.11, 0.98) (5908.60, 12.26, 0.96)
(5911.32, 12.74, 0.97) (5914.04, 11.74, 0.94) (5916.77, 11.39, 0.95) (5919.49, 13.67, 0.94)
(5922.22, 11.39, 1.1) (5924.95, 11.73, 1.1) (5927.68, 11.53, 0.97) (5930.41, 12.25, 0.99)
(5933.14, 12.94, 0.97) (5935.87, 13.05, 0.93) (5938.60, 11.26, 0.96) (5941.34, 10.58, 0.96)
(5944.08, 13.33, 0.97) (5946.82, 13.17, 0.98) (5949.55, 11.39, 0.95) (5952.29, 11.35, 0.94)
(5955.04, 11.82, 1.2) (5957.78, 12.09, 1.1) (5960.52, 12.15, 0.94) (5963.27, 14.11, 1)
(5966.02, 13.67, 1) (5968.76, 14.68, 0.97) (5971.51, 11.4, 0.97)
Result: 1.6 A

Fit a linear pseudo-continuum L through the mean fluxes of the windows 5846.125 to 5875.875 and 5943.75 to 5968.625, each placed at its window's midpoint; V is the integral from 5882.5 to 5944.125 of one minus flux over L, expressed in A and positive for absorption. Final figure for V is 3.0 A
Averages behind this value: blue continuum 12.4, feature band 11.9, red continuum 12.6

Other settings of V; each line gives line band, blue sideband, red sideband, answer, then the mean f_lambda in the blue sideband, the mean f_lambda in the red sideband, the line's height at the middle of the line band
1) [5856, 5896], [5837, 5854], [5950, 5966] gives 1.6 A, 12.7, 12.4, 12.6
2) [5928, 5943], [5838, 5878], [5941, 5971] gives 0.7 A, 12.6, 12.6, 12.6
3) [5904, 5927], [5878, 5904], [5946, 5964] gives -0.8 A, 11.5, 12.2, 11.8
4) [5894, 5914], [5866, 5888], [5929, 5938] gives 1.2 A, 12.6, 12.6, 12.6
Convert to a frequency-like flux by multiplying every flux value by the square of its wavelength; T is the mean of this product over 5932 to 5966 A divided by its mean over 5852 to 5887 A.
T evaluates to 1.02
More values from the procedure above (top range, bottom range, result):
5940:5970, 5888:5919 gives 1.10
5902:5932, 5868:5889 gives 0.98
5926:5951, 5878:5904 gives 1.07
